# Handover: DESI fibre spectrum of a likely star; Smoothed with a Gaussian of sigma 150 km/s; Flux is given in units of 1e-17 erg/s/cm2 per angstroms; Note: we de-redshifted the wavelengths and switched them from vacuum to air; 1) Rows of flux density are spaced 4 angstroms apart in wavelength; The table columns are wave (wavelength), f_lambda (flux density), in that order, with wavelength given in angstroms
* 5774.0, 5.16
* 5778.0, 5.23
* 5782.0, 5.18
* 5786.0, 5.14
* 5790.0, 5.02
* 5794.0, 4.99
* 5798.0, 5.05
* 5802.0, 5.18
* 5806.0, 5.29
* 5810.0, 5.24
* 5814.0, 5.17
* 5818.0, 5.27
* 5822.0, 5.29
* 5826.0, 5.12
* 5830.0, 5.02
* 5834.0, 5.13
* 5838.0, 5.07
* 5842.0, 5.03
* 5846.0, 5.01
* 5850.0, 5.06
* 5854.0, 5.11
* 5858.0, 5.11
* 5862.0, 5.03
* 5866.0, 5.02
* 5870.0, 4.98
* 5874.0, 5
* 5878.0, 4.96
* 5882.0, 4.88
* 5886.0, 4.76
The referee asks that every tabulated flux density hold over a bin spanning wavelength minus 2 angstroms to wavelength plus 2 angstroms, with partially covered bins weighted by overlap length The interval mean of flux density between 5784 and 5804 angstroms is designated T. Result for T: 5.08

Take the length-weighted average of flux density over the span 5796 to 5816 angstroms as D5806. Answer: 5.19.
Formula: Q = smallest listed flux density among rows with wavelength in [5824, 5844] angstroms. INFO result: 5.02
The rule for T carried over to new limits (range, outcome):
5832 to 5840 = 5.1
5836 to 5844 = 5.05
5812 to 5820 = 5.22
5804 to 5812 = 5.27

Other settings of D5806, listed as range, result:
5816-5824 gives 5.28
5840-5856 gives 5.05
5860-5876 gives 5.01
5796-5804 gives 5.12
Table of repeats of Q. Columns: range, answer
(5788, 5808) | 4.99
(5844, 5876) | 4.98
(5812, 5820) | 5.17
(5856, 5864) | 5.03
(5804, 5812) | 5.24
